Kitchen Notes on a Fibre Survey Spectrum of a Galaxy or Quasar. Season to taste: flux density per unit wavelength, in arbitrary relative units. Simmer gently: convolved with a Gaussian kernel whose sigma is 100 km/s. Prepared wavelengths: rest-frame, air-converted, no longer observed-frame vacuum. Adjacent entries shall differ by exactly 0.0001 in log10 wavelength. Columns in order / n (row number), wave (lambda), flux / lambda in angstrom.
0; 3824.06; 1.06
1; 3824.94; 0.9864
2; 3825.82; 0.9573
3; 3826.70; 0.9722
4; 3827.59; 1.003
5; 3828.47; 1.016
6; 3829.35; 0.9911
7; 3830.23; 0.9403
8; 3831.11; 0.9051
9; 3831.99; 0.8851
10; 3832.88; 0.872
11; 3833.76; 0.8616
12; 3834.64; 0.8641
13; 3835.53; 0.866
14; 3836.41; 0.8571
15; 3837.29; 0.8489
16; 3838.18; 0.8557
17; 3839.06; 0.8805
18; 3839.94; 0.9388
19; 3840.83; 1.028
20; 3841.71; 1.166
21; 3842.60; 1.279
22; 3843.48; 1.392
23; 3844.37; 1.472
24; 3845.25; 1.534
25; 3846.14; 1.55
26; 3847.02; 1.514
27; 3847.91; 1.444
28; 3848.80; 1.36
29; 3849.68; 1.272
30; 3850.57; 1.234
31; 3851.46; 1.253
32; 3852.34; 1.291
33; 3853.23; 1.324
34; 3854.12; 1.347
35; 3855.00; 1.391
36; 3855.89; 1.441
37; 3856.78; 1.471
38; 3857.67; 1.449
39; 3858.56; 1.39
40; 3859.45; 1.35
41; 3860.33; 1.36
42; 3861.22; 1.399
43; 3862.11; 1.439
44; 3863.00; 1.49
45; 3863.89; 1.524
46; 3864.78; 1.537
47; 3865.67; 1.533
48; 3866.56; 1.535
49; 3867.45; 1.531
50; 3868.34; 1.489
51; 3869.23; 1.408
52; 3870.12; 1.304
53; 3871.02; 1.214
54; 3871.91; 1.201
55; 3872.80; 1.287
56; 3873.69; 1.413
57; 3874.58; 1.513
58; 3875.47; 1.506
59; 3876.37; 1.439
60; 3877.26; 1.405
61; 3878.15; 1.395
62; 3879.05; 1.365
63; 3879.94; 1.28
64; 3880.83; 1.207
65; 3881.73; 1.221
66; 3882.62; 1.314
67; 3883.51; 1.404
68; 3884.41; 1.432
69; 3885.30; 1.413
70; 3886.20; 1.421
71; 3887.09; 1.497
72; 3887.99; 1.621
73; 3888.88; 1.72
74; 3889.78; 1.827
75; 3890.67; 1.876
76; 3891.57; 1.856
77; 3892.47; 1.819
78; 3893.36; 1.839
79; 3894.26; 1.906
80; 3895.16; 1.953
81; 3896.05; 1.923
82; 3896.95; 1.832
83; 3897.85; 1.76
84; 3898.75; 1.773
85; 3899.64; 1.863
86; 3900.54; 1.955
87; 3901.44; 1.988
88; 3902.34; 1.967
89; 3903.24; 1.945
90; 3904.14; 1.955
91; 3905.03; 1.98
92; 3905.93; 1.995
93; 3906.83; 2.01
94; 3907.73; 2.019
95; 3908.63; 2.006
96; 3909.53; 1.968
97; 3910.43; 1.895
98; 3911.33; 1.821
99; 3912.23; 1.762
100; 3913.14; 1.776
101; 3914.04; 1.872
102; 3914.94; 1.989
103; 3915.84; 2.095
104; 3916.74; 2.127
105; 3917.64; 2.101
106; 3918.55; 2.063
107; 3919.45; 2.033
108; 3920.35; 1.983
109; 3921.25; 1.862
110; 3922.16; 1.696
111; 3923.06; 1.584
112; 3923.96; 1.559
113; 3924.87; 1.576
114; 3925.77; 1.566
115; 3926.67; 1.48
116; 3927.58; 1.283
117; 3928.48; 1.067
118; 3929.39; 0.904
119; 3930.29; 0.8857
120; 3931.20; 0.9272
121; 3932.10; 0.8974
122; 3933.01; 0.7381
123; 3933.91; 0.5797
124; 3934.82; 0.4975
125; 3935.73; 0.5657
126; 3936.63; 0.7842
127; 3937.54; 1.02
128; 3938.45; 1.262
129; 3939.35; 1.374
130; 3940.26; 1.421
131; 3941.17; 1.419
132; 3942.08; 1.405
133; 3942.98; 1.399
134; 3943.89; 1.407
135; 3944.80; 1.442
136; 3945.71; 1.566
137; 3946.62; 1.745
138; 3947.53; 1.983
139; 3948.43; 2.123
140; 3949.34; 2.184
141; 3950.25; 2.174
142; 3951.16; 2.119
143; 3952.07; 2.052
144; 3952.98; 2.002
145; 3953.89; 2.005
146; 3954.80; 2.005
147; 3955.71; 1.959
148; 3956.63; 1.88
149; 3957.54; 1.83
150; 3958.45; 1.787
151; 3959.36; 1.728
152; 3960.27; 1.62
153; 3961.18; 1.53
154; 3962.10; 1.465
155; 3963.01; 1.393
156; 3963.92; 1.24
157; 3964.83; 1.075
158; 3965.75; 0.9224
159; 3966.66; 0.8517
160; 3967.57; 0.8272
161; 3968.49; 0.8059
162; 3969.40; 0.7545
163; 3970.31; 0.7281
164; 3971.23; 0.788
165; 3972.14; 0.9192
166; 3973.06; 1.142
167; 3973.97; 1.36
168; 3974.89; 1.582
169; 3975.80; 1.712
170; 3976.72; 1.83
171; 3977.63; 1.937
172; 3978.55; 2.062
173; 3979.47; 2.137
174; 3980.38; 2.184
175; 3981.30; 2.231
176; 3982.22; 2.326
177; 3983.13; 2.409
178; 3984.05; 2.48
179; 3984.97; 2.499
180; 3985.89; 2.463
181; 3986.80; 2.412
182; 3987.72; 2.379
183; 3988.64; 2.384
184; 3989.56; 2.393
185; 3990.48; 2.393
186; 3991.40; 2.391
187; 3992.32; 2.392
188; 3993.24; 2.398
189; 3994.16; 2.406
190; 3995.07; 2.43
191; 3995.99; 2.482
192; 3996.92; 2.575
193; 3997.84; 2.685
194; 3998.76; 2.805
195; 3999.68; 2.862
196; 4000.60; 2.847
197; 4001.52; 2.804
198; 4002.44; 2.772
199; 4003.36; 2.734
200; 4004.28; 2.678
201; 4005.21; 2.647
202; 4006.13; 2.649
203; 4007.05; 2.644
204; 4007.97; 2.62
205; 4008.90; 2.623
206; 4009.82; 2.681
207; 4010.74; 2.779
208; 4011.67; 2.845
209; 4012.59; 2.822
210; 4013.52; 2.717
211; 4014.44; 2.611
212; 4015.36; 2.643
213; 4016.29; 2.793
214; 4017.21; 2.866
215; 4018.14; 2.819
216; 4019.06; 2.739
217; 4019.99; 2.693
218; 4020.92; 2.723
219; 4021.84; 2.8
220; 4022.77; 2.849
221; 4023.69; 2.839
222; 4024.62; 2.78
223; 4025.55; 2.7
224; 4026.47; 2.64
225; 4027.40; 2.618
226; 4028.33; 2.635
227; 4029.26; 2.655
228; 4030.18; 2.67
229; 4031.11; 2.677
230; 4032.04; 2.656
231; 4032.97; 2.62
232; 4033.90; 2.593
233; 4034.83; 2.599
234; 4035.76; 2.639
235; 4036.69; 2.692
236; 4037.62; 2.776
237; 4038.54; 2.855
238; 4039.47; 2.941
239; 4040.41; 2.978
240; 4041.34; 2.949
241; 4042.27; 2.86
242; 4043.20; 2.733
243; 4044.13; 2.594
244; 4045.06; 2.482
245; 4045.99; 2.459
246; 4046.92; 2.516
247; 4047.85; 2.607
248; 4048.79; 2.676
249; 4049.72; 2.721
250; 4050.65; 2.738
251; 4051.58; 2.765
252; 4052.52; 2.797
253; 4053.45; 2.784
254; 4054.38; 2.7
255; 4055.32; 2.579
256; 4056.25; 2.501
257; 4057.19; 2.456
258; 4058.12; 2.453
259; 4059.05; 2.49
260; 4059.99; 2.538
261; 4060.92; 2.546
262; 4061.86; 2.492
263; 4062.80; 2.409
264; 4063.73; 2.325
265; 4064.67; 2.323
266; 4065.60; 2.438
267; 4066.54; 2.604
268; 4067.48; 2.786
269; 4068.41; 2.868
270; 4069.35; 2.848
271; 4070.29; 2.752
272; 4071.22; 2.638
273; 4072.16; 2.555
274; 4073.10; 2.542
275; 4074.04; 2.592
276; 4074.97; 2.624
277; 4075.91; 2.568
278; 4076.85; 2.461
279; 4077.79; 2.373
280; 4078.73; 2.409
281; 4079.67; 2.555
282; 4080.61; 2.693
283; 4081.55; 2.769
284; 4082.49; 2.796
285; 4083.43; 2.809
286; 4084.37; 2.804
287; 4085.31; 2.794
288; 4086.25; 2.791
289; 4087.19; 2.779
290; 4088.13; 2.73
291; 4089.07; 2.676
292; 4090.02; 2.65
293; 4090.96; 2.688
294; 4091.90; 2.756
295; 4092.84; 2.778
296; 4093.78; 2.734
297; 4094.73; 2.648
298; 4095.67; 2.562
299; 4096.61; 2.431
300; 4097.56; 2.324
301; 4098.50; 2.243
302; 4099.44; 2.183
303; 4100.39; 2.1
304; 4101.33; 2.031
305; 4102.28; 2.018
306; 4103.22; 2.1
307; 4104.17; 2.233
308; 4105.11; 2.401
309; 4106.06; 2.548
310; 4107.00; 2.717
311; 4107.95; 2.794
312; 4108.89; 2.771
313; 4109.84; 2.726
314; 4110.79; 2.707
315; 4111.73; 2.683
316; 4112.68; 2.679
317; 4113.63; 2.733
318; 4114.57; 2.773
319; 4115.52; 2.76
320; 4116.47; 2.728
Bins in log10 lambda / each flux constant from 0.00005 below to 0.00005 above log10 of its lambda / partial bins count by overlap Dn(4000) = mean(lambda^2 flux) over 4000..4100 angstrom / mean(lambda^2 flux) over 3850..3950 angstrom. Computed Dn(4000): 1.9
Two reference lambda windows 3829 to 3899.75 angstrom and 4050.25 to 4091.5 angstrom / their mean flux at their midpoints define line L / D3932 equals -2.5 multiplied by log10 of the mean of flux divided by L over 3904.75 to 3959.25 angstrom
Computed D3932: 0.10 mag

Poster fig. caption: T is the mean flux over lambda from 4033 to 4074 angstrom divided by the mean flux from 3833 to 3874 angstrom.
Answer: 2.04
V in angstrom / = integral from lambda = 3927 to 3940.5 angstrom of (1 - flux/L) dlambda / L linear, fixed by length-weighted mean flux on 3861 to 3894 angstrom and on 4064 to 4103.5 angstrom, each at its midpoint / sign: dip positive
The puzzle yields 6.33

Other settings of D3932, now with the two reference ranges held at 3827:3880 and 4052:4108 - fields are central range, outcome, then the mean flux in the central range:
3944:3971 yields 0.18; 1.57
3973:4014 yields -0.17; 2.43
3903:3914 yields -0.21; 1.93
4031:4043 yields -0.19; 2.76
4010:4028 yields -0.24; 2.75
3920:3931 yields 0.17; 1.44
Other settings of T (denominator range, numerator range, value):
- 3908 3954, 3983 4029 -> 1.68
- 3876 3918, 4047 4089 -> 1.49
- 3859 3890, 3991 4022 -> 1.88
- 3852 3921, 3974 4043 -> 1.56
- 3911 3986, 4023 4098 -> 1.69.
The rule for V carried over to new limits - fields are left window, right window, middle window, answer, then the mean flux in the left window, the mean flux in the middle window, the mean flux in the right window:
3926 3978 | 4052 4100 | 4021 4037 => -4.15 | 1.38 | 2.69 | 2.6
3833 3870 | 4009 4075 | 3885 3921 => -4.63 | 1.29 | 1.88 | 2.67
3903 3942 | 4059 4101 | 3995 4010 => -4.45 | 1.54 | 2.68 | 2.59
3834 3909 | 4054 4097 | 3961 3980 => 6.99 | 1.49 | 1.29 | 2.62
